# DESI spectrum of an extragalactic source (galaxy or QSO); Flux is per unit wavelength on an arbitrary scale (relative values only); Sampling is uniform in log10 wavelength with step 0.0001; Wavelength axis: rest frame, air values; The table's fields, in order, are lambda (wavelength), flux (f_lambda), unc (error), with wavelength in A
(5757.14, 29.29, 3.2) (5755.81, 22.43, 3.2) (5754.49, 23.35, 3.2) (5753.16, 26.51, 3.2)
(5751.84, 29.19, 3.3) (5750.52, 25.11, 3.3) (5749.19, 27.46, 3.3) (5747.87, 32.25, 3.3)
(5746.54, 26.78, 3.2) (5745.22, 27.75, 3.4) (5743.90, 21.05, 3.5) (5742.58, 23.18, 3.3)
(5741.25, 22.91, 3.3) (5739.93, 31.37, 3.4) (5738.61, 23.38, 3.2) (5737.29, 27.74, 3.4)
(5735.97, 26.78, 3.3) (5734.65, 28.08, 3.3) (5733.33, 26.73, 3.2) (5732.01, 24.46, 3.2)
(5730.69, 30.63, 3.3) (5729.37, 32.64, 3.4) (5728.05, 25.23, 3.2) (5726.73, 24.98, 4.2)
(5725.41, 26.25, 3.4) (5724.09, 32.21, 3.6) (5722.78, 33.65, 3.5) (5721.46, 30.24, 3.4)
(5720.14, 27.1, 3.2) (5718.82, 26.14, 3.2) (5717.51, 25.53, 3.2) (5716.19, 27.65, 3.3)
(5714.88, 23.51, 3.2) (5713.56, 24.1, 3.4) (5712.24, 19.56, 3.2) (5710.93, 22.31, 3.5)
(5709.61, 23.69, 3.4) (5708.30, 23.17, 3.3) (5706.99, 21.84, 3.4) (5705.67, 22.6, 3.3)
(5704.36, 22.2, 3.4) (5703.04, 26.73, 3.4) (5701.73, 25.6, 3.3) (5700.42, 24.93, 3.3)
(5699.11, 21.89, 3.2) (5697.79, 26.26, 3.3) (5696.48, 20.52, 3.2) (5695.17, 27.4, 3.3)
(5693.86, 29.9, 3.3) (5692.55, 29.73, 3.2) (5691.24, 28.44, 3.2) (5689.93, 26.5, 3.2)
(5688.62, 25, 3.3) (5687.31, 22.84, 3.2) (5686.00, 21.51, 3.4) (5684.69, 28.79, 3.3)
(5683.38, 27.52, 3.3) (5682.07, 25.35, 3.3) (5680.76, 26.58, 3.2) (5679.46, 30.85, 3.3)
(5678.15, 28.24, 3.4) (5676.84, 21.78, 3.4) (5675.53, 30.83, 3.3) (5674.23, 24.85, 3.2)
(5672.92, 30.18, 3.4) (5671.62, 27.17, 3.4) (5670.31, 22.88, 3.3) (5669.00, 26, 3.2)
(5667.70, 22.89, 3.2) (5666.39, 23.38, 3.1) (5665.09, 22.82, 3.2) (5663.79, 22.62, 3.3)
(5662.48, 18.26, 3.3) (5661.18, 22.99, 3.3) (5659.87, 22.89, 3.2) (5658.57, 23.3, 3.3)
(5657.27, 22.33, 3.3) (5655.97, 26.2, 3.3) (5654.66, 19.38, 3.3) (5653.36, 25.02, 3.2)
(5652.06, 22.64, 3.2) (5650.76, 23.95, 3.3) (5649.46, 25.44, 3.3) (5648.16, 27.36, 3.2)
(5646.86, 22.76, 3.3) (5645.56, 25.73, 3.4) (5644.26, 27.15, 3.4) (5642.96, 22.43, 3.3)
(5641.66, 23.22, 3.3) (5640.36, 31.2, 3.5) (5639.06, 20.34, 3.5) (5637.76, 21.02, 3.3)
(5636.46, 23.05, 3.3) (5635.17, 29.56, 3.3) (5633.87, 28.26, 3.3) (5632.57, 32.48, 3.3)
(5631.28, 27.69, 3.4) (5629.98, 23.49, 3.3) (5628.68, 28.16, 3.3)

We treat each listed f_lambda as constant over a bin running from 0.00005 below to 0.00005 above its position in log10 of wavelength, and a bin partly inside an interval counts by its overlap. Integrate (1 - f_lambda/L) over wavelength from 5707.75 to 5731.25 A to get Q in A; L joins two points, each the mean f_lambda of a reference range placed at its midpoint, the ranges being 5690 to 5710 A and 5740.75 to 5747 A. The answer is -1.8 A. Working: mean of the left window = 25.1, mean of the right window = 24.3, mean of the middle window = 26.6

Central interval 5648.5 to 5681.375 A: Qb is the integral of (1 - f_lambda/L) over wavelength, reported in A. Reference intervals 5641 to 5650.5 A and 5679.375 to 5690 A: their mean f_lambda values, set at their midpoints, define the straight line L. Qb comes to 1.0 A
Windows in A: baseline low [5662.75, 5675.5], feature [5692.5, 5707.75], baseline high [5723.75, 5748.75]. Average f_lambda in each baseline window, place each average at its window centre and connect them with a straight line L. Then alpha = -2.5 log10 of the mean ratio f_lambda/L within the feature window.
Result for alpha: 0.05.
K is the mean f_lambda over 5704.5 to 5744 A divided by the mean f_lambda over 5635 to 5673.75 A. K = 1.1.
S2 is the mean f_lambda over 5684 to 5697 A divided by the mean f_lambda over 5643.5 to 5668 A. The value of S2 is 1.1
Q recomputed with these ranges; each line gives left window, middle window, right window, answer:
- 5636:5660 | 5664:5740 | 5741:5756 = -3.1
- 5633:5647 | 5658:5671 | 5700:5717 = 1.0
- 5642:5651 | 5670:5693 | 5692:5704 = -1.0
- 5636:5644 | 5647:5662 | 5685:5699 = 0.4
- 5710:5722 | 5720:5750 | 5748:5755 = -1.8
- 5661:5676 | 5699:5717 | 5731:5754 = 1.4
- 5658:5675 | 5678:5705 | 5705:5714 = -3.4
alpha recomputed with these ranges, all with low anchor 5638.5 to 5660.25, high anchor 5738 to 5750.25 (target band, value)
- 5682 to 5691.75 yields -0.03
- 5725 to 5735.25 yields -0.06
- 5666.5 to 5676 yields -0.06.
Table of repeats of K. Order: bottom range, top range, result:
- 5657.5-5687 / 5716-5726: 1.15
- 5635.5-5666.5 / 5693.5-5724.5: 1.07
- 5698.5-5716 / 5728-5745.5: 1.14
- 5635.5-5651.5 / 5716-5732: 1.15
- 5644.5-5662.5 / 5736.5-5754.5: 1.11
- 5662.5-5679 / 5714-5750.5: 1.08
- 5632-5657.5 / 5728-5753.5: 1.08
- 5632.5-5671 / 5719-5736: 1.18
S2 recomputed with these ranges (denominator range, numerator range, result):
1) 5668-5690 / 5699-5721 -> 0.92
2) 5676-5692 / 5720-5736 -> 1.09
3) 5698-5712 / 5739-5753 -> 1.14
